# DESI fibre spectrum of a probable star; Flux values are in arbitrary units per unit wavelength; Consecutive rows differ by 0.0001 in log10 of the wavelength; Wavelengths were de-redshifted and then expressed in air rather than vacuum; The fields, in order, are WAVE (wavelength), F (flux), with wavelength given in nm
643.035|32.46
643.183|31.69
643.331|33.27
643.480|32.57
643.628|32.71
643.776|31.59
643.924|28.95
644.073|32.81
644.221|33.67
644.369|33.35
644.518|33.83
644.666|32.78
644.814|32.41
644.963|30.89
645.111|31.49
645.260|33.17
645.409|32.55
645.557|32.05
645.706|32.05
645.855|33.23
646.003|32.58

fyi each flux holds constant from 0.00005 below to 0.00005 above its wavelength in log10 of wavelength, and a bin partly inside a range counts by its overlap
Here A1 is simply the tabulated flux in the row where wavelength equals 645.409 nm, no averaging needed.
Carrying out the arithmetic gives 32.55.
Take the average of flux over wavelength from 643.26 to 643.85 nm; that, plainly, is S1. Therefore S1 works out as 32.5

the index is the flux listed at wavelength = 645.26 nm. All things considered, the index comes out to 33.17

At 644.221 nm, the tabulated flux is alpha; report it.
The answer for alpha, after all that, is 33.67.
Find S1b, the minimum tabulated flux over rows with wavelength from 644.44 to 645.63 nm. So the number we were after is 30.89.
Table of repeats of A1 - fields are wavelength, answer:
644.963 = 30.89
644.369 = 33.35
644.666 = 32.78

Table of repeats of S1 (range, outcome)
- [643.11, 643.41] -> 32.4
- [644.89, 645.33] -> 31.8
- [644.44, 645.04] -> 32.5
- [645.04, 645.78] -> 32.2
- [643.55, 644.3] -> 32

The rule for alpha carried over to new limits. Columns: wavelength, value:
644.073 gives 32.81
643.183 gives 31.69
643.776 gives 31.59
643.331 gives 33.27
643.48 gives 32.57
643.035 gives 32.46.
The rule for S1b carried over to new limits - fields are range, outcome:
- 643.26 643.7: 32.57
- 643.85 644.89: 28.95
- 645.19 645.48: 32.55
